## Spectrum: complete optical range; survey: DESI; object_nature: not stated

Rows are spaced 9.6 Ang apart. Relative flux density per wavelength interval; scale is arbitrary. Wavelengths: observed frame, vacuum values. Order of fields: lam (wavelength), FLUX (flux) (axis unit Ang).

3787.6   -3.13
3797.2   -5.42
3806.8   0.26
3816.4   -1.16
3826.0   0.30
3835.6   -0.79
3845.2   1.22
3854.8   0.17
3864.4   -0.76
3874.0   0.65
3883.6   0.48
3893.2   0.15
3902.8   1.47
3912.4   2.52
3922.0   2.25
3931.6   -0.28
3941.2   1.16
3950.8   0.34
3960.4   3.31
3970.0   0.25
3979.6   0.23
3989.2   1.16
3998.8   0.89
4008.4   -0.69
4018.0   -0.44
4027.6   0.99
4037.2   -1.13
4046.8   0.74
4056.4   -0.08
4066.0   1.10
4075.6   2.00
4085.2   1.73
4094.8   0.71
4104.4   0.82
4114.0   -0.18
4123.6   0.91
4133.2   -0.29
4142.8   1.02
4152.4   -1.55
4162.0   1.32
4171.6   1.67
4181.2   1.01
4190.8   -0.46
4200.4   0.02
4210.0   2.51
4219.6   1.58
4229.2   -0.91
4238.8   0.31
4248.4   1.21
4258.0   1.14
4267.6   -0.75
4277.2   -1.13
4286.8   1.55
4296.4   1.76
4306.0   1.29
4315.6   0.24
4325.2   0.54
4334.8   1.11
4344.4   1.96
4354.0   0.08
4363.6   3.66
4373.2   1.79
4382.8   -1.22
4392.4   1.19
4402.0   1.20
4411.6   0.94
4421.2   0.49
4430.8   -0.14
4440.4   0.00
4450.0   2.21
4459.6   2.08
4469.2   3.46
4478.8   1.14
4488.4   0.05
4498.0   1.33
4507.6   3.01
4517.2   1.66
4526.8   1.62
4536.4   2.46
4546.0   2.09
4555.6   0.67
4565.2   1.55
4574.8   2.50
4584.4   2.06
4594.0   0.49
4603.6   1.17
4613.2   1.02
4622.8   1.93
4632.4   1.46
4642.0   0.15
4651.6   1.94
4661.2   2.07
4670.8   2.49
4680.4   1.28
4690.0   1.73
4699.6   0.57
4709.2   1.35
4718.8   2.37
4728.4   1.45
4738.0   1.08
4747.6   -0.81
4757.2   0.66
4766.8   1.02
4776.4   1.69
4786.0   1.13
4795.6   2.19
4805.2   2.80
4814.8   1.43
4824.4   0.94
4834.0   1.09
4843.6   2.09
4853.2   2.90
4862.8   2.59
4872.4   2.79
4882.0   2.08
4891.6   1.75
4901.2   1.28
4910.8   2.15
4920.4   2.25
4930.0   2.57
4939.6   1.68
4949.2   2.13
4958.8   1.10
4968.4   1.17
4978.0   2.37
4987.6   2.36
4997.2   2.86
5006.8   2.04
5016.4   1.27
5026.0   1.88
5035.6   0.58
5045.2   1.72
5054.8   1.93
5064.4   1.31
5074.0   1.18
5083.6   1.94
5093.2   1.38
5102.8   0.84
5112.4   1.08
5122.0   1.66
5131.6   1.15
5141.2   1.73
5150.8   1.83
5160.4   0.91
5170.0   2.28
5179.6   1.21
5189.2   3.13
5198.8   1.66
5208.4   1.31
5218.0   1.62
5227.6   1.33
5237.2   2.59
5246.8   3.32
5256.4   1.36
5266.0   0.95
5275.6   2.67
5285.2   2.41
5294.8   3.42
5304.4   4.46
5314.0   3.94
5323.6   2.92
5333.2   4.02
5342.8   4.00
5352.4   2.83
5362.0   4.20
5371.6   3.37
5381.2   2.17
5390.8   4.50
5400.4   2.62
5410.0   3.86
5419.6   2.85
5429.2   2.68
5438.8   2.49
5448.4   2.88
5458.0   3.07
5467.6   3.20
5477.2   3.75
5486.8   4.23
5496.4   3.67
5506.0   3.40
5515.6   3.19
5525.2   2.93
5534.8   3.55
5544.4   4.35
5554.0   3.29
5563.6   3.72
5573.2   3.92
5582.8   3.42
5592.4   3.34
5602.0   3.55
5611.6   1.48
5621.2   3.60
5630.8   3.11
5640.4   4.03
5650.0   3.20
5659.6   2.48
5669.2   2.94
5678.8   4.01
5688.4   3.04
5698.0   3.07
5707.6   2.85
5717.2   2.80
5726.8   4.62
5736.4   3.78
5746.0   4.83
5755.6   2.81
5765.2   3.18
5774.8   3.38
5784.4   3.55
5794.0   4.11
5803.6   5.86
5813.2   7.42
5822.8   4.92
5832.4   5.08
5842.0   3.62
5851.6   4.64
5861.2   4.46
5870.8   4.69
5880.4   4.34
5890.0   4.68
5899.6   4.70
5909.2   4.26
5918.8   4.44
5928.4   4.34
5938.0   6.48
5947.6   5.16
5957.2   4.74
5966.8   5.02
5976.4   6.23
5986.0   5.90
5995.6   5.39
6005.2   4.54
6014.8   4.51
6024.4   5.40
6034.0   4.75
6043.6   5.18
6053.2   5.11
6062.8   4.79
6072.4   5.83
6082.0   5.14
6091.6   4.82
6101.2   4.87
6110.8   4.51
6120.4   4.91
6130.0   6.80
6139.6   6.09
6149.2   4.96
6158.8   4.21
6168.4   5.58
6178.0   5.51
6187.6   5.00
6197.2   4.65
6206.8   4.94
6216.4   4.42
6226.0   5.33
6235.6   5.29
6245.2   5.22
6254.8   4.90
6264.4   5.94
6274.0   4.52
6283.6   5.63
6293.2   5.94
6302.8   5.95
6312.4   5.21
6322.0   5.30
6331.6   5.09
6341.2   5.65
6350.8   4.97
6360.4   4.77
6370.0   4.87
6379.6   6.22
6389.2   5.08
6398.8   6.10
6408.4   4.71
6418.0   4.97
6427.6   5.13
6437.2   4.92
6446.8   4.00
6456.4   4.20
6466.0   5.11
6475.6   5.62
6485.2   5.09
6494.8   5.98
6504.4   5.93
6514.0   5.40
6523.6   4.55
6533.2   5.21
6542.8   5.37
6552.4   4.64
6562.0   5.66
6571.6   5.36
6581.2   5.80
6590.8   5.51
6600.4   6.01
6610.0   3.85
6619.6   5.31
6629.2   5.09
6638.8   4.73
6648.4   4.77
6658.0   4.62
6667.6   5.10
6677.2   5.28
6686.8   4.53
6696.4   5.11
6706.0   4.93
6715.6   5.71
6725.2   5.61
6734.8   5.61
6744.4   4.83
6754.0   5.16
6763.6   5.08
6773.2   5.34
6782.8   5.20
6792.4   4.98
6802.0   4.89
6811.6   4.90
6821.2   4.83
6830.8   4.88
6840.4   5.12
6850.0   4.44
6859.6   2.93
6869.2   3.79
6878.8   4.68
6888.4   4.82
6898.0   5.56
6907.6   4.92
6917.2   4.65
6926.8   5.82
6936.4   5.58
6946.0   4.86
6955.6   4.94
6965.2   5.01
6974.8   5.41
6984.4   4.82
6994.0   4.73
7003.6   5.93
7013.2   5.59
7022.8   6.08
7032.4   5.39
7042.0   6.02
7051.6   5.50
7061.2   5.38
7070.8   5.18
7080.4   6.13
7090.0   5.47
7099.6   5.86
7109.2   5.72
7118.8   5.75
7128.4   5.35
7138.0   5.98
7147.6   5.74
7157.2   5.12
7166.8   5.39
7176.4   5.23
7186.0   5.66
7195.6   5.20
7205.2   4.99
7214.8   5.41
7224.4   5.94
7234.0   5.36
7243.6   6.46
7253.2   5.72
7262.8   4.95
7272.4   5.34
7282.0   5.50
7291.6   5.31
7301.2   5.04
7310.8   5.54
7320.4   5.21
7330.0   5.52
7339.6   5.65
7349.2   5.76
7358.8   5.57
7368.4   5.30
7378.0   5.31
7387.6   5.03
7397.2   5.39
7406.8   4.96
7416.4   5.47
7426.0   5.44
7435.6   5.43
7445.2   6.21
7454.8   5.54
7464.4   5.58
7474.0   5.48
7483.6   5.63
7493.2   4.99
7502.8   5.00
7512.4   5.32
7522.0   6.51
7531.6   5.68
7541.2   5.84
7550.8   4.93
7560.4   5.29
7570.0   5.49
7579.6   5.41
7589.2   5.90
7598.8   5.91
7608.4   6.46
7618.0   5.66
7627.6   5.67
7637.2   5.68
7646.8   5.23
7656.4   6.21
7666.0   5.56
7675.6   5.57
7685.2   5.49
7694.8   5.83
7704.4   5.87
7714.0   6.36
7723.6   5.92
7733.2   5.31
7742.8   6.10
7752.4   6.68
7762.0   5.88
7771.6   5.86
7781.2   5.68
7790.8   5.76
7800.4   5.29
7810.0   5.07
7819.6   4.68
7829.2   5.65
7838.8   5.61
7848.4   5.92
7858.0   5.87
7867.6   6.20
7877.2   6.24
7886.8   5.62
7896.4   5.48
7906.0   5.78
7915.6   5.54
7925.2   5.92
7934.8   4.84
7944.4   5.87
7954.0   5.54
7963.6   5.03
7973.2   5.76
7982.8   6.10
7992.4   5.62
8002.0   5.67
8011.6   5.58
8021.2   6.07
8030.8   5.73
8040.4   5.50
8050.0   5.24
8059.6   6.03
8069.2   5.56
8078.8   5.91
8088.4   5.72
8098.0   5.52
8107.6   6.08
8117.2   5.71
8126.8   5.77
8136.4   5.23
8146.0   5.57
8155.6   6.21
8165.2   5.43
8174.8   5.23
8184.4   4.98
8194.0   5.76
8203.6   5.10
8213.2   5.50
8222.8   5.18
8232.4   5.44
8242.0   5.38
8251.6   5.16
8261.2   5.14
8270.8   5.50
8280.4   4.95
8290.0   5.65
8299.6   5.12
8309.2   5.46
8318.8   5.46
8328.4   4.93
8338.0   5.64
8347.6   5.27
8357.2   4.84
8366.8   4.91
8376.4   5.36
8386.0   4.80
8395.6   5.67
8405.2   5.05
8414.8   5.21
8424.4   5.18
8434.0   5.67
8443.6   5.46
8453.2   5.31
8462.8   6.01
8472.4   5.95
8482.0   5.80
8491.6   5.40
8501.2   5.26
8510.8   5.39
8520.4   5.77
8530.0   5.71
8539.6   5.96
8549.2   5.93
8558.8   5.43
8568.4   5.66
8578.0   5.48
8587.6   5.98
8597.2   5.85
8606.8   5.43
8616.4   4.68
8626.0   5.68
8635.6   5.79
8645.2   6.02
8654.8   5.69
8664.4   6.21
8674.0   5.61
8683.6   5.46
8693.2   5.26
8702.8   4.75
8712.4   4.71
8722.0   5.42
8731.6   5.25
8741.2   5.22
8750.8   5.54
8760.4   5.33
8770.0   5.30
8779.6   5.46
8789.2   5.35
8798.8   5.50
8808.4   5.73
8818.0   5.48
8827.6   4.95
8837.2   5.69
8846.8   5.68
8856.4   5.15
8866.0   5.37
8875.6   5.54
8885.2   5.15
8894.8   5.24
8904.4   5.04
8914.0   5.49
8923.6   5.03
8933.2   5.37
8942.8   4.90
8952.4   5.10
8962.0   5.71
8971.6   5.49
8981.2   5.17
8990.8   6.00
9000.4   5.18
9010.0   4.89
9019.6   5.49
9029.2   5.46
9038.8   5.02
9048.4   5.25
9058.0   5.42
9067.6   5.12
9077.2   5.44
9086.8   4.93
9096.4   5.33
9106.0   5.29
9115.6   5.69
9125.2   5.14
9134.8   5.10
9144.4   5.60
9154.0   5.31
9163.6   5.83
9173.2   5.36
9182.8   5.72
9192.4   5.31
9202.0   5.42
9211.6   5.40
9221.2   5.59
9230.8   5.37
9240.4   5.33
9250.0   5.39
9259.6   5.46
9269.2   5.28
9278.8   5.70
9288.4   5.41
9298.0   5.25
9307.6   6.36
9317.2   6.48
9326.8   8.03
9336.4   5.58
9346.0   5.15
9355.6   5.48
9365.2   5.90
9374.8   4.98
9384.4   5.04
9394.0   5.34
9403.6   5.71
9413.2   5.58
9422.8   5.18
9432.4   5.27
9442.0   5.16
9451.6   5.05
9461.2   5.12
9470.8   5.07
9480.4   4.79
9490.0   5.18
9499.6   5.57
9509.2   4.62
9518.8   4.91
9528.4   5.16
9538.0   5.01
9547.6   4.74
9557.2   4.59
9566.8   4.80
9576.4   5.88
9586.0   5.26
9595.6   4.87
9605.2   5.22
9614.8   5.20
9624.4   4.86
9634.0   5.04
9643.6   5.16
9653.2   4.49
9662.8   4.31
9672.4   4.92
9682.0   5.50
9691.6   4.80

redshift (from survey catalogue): 0.326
